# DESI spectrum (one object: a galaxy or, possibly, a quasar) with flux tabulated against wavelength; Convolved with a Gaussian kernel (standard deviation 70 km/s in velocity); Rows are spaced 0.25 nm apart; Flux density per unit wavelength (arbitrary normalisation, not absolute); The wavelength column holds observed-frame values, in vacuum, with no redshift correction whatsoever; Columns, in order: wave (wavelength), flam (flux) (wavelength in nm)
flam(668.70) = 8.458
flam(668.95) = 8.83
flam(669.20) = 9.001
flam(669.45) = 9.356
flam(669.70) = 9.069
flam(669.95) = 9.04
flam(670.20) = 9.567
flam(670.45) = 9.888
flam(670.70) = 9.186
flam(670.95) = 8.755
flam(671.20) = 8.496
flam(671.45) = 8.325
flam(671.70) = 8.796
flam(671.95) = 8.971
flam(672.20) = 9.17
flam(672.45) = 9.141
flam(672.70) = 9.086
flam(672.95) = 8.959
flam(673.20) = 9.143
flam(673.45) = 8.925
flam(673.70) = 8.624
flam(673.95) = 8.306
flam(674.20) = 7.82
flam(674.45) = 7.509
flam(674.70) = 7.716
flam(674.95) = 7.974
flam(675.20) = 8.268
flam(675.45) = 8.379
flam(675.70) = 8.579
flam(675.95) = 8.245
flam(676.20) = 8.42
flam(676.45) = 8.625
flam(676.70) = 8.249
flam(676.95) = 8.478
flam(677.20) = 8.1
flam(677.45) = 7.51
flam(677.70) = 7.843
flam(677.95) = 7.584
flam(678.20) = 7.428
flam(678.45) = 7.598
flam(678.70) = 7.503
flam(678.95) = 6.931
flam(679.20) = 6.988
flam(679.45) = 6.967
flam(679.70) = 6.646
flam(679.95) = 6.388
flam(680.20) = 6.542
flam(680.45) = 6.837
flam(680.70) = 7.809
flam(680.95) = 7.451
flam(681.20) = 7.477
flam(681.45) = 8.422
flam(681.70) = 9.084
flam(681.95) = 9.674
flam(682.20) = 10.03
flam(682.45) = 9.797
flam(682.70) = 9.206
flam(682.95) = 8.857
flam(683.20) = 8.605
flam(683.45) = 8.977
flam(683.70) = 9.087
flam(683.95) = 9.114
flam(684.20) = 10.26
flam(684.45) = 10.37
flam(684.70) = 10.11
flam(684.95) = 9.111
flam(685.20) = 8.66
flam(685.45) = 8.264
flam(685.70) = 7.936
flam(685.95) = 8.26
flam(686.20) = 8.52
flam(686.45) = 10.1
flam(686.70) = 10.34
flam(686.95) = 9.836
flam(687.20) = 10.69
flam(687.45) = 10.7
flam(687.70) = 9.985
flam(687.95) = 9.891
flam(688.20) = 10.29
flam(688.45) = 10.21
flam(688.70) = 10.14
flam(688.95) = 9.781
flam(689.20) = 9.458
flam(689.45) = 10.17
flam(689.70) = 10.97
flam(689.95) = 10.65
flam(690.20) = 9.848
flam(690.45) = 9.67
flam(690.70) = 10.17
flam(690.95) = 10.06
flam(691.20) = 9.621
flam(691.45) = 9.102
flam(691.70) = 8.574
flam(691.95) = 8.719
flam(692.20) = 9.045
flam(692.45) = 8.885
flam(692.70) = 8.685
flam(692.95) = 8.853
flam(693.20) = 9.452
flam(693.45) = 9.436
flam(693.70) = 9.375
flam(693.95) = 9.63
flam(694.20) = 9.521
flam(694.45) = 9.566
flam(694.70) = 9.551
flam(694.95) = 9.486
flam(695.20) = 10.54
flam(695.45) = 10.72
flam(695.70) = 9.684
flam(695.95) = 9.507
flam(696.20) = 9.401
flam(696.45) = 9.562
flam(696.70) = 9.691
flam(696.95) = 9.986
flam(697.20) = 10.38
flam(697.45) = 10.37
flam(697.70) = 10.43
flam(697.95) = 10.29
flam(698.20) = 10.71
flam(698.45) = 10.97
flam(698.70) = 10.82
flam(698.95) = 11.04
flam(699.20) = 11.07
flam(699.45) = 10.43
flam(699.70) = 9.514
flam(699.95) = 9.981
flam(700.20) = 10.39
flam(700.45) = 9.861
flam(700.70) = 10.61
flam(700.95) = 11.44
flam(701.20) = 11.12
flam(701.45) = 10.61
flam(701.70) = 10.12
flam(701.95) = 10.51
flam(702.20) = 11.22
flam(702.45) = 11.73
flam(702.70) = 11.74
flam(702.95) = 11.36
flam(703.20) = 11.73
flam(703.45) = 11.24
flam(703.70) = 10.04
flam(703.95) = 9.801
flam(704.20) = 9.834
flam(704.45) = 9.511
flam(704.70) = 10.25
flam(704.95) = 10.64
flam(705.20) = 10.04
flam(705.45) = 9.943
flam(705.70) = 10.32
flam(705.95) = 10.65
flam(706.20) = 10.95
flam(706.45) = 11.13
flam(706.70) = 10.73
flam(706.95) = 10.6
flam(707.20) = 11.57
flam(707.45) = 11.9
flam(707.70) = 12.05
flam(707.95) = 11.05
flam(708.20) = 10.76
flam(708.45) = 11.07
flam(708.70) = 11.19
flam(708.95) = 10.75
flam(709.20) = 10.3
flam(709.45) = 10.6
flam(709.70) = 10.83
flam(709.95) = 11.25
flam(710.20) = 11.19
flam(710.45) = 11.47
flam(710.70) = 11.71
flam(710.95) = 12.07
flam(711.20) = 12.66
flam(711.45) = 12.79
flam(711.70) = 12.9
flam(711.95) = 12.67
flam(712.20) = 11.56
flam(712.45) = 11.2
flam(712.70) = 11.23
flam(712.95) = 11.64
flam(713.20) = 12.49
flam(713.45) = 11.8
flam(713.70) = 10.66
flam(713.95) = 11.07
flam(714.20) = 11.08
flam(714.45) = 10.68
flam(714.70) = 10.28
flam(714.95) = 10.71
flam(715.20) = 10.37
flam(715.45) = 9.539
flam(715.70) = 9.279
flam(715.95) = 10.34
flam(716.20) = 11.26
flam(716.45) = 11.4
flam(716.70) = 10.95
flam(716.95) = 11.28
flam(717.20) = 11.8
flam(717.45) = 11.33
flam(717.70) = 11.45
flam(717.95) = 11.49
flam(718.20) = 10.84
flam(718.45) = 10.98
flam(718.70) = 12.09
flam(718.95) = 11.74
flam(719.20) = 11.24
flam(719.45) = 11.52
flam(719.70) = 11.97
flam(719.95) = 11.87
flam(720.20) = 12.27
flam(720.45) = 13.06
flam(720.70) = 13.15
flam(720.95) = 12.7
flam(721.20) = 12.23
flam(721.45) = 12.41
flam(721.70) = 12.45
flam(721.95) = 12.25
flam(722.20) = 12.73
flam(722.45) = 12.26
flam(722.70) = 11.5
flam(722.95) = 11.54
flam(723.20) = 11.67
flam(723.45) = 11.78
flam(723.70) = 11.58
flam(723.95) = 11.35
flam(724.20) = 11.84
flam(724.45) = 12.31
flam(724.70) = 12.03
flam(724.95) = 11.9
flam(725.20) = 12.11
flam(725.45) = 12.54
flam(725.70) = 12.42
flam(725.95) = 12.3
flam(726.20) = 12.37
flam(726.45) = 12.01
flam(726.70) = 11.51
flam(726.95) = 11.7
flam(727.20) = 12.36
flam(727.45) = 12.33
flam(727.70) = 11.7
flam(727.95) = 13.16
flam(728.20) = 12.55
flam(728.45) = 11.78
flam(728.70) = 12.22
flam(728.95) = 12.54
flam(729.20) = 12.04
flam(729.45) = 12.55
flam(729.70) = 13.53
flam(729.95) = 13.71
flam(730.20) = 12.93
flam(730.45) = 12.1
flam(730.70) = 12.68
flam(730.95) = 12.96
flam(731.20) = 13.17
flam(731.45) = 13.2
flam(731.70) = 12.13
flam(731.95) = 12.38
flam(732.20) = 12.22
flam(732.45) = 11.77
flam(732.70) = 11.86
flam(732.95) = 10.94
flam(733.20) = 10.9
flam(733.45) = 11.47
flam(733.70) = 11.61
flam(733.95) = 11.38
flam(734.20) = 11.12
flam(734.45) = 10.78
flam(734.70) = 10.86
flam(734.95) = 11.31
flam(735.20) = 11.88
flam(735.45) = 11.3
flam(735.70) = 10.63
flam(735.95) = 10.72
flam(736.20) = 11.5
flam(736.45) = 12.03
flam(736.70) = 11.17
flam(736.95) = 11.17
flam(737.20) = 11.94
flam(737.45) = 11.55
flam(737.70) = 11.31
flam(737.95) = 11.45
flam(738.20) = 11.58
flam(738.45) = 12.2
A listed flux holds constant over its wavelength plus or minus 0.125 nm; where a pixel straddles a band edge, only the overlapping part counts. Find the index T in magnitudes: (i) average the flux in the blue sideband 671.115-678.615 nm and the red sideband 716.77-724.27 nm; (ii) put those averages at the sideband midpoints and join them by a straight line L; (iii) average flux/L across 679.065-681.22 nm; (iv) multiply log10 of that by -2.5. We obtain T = 0.24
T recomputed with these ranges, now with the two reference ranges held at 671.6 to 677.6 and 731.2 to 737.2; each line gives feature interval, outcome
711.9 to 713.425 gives -0.131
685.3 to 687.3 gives -0.019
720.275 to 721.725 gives -0.168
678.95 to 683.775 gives 0.090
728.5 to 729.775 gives -0.111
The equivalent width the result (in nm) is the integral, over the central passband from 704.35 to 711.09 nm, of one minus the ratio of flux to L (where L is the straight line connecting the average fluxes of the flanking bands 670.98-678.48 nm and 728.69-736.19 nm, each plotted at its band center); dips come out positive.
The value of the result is -0.33 nm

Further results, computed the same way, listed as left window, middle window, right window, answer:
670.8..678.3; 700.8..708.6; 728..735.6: -0.38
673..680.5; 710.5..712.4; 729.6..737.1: -0.36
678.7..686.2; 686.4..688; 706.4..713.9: -0.24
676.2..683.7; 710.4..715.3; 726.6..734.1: -0.36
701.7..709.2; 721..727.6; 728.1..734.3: -0.12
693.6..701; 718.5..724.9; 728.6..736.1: -0.36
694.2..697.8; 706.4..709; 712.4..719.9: -0.14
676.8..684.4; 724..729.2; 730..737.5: -0.42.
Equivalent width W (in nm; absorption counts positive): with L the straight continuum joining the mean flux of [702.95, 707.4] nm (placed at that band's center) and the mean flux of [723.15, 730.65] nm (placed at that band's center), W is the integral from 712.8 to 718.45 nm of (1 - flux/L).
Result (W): 0.19 nm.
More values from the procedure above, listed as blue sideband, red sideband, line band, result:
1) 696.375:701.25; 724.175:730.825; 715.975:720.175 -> 0.099 nm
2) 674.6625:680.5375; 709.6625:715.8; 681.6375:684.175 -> -0.331 nm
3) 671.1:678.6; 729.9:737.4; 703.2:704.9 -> -0.036 nm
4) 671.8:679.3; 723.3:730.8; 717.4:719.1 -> 0.022 nm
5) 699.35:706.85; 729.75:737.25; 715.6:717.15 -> 0.041 nm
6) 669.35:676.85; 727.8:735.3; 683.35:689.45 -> -0.086 nm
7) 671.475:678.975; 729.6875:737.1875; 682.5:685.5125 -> -0.149 nm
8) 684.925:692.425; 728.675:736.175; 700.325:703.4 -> -0.203 nm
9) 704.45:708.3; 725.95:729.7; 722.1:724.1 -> 0.023 nm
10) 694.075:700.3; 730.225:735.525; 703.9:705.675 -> 0.080 nm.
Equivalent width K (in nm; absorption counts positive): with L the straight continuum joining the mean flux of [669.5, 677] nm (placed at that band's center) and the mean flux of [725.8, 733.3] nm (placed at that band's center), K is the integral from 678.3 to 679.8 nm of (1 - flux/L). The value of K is 0.319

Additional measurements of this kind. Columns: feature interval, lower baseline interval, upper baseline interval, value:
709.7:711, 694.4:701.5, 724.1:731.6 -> -0.03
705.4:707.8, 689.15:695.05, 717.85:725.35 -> -0.06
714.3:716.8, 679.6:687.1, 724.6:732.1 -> 0.20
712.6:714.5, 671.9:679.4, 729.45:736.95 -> -0.13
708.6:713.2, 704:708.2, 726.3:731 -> -0.22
